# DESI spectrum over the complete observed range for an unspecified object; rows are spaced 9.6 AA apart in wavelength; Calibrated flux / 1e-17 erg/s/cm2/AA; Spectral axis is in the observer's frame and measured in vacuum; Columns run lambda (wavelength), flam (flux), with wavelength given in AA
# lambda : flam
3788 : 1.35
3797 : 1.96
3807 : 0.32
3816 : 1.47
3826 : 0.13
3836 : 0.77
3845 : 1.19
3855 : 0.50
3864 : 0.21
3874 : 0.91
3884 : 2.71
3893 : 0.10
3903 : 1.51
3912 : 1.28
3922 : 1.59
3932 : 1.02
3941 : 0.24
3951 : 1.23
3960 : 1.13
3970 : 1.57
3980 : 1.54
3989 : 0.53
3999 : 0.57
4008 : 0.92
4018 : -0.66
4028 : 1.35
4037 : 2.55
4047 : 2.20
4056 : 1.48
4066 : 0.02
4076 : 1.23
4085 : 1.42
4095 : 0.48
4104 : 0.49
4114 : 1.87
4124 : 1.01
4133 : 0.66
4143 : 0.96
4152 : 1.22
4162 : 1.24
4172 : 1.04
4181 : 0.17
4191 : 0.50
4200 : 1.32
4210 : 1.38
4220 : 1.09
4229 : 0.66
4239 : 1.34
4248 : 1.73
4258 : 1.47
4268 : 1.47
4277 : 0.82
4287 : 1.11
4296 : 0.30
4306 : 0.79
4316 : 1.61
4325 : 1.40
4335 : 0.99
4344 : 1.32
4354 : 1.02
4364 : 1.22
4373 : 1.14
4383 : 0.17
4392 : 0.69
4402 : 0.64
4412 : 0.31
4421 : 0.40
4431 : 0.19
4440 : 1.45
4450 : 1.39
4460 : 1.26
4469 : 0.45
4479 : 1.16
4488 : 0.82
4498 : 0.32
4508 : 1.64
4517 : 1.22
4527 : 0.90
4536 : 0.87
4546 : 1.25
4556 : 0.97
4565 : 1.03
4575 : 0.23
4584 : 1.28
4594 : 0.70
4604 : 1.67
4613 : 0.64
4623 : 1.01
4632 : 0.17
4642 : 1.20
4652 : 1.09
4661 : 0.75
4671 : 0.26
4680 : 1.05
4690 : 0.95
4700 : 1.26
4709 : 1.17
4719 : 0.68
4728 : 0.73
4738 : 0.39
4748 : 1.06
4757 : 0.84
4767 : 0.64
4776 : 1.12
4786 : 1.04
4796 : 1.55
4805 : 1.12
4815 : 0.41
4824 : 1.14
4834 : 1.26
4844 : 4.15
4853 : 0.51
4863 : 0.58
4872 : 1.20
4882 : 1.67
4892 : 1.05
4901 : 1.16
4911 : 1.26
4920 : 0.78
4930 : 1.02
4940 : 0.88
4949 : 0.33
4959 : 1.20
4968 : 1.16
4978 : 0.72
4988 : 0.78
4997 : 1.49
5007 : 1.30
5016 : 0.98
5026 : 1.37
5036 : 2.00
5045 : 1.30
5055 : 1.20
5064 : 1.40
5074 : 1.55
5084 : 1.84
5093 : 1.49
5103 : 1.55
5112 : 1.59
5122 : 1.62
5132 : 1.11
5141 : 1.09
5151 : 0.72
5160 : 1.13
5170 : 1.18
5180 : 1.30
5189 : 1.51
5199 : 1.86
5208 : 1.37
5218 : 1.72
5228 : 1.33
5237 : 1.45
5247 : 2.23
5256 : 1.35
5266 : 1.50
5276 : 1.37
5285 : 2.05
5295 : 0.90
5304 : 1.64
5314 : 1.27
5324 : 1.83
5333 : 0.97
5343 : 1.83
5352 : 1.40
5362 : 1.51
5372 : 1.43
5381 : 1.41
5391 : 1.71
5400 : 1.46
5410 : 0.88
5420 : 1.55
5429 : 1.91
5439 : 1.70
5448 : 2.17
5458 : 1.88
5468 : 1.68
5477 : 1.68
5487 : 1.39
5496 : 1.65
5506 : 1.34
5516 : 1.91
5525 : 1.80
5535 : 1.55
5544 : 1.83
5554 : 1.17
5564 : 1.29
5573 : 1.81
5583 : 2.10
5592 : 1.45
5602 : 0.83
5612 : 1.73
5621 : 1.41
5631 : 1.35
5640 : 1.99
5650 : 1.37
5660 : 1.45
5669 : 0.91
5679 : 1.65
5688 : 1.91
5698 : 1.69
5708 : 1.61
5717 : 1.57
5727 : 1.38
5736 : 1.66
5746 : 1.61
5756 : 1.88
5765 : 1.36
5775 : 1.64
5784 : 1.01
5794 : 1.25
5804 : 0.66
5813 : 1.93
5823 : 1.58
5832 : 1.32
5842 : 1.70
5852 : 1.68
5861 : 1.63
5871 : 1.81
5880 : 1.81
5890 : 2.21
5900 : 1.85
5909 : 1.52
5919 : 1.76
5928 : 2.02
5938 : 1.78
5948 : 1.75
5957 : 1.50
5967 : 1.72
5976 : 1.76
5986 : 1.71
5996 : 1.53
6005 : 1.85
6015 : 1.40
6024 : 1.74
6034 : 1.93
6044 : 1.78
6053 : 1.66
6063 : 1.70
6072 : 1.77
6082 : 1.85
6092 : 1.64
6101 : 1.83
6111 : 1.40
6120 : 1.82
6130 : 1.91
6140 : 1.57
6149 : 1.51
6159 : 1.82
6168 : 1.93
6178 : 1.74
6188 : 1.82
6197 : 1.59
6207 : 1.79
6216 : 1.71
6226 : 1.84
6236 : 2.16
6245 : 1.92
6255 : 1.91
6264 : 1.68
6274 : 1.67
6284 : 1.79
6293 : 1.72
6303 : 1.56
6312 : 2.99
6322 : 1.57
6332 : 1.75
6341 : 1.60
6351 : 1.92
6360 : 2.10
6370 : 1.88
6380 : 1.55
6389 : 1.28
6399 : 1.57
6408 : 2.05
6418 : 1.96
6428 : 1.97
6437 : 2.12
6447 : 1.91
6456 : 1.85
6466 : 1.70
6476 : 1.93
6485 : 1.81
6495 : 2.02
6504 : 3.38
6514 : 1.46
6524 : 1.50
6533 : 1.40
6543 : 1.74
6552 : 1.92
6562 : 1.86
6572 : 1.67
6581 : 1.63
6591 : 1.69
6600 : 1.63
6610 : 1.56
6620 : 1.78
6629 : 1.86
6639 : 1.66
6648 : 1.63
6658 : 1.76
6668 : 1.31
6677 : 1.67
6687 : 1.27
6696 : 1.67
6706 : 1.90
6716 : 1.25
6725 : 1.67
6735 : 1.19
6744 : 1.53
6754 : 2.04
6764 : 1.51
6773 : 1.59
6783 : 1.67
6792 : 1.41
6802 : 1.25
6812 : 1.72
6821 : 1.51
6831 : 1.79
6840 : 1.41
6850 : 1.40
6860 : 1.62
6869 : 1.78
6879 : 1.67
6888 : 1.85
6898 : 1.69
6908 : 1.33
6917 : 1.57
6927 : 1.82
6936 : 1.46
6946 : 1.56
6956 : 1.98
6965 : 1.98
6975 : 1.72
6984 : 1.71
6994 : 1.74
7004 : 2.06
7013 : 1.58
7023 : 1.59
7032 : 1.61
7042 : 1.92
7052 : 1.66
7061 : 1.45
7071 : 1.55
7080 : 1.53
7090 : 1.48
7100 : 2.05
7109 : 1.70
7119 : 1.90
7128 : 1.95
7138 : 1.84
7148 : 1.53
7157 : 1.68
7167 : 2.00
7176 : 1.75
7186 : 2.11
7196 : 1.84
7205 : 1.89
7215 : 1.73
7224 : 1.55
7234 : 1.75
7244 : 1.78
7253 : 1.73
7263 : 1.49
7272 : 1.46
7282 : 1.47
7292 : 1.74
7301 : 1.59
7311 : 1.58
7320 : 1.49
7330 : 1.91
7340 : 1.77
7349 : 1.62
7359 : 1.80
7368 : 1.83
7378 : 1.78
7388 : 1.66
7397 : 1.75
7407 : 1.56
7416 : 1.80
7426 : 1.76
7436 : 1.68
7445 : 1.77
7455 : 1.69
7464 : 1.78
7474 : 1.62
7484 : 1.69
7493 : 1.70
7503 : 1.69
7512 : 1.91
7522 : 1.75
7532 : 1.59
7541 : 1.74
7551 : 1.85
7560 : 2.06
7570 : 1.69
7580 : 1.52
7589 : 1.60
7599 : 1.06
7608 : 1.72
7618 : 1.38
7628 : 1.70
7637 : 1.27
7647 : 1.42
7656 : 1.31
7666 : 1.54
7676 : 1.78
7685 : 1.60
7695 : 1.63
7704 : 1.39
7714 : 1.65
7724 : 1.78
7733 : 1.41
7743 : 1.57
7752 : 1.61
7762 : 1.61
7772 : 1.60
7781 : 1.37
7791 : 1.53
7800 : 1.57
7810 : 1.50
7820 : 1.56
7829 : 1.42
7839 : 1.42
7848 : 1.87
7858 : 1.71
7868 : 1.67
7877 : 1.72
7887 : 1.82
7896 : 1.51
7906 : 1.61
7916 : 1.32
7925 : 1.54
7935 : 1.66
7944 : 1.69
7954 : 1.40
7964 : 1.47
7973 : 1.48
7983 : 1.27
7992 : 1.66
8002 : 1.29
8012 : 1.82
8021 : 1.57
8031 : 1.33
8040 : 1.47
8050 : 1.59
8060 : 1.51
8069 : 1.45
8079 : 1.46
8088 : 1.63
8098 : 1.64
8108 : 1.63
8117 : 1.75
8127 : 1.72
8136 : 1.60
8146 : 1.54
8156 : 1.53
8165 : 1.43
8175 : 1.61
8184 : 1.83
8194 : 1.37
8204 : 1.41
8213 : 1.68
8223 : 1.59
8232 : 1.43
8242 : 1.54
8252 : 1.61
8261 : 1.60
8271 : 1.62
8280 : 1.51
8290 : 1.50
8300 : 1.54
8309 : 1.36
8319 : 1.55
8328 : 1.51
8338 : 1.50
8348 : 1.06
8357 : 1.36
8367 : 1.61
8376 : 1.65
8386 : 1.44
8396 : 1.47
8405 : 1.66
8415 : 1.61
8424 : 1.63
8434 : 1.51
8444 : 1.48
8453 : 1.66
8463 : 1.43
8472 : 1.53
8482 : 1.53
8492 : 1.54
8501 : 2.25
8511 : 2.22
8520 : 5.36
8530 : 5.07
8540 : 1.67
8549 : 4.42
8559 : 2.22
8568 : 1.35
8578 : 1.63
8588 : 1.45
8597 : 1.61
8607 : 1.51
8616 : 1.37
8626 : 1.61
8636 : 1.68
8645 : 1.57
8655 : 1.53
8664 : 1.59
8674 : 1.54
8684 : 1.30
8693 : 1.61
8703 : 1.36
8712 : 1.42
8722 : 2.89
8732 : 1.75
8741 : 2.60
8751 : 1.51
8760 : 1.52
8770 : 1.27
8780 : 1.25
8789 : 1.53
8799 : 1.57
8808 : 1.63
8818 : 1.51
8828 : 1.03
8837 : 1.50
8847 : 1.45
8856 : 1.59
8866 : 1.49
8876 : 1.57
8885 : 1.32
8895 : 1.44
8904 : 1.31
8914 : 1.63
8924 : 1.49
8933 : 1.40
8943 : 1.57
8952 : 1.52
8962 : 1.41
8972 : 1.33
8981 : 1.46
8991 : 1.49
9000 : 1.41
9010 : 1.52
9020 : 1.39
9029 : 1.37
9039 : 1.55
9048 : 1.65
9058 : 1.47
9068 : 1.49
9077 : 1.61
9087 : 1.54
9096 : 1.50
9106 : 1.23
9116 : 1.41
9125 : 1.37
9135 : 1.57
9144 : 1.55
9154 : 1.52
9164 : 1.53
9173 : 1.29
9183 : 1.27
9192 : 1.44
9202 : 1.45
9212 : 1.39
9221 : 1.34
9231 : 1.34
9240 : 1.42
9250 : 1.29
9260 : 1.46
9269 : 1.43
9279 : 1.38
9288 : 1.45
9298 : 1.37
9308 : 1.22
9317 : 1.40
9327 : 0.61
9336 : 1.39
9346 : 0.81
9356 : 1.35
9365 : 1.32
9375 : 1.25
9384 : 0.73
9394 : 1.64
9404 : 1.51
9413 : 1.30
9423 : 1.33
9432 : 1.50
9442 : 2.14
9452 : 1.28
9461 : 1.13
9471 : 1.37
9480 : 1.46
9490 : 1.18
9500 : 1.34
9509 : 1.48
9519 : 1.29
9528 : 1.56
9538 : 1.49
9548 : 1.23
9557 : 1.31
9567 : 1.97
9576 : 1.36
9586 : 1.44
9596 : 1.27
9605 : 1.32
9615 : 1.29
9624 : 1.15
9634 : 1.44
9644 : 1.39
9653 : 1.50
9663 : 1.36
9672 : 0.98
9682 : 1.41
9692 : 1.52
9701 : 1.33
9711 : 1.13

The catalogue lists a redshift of 0.299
